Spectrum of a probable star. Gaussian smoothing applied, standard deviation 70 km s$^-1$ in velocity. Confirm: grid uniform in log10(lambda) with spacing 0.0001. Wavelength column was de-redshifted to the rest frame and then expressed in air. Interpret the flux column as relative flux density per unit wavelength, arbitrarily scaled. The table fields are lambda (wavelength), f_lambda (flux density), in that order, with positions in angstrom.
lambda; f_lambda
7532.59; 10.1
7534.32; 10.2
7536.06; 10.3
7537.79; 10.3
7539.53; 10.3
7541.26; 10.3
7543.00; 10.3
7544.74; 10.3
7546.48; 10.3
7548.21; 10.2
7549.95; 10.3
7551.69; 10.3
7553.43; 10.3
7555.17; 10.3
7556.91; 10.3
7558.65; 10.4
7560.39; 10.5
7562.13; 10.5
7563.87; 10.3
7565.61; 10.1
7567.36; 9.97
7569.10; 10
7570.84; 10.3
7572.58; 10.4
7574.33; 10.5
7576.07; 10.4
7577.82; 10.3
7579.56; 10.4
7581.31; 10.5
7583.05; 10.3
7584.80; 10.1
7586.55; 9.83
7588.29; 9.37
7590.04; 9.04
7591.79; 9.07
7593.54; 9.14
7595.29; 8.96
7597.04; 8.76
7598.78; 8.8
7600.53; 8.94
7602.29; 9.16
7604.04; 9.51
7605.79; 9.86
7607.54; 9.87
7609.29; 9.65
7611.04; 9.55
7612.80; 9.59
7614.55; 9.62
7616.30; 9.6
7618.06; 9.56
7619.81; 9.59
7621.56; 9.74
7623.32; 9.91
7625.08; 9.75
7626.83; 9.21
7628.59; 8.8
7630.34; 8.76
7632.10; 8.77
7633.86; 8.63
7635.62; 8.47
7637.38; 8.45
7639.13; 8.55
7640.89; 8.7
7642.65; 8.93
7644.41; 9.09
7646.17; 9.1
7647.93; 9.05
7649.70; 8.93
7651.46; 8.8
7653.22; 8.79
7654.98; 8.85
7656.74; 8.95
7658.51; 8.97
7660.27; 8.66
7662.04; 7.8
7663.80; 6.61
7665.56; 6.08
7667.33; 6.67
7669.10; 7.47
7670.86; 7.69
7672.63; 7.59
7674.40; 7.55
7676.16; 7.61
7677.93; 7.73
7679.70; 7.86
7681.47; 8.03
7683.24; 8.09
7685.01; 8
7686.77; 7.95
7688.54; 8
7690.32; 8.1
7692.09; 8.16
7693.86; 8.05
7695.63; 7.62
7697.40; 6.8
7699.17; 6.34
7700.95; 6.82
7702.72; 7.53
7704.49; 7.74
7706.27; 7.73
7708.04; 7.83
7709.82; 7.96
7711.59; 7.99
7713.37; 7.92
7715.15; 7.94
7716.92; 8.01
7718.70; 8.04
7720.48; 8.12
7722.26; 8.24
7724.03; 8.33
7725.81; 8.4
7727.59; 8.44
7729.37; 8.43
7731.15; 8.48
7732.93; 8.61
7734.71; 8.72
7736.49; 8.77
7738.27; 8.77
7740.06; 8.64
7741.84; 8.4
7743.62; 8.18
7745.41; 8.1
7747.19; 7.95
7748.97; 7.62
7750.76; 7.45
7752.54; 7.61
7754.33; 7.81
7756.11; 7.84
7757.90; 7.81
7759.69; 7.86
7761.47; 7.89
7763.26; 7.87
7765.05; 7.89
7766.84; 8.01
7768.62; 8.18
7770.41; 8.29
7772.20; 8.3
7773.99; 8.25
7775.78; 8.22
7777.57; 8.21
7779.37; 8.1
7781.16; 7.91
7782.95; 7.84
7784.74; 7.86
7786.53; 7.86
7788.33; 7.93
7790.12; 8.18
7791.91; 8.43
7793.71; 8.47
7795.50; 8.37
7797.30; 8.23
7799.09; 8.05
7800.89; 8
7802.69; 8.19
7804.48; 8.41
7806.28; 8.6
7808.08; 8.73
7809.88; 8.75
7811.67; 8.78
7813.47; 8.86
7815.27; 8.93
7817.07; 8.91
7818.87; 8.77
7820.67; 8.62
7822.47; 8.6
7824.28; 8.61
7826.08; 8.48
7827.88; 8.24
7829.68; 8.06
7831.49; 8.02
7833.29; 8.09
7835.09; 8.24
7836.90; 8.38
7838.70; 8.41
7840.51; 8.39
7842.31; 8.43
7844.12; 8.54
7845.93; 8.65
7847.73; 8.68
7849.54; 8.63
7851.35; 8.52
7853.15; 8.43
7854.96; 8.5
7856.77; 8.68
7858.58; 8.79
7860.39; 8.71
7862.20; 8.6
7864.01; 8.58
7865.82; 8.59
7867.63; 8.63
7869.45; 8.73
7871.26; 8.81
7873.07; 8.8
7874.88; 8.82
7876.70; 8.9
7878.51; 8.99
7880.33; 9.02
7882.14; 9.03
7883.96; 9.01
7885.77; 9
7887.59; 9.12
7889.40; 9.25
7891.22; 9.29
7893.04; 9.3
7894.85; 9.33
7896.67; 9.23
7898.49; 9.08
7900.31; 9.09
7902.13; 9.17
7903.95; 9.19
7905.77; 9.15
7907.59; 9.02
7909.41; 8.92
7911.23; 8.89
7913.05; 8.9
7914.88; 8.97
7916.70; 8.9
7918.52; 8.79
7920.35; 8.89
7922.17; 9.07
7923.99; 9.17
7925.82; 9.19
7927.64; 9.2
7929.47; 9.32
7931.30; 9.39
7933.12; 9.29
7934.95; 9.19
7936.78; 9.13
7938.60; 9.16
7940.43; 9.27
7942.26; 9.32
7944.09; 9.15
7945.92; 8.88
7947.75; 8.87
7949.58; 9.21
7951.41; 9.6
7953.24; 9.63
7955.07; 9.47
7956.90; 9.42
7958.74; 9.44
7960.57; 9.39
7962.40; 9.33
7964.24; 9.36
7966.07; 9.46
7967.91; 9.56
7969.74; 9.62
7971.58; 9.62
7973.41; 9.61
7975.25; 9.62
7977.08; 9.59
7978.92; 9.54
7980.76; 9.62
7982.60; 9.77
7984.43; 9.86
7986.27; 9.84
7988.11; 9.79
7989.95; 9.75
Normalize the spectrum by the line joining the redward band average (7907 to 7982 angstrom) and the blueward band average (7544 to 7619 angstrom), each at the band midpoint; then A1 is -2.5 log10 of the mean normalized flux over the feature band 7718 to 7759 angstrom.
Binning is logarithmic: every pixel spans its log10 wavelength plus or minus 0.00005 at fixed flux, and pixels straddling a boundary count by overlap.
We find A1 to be 0.173 mag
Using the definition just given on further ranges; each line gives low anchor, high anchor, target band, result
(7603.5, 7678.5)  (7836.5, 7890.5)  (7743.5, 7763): 0.12 mag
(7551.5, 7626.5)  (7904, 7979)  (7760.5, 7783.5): 0.18 mag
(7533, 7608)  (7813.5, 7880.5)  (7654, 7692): 0.21 mag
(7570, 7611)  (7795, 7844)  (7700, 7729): 0.14 mag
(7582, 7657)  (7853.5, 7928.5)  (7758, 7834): 0.10 mag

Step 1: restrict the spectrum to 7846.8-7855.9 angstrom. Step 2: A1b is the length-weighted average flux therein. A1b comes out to 8.56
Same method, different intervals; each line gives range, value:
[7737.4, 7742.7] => 8.59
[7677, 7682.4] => 7.86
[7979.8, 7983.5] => 9.68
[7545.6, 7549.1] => 10.3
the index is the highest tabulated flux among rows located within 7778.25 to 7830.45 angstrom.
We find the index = 8.93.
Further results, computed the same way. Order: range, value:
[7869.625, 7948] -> 9.39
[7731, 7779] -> 8.77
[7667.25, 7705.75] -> 8.16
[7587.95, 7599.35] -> 9.37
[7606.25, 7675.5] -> 9.91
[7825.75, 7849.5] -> 8.68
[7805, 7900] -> 9.33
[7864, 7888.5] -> 9.12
